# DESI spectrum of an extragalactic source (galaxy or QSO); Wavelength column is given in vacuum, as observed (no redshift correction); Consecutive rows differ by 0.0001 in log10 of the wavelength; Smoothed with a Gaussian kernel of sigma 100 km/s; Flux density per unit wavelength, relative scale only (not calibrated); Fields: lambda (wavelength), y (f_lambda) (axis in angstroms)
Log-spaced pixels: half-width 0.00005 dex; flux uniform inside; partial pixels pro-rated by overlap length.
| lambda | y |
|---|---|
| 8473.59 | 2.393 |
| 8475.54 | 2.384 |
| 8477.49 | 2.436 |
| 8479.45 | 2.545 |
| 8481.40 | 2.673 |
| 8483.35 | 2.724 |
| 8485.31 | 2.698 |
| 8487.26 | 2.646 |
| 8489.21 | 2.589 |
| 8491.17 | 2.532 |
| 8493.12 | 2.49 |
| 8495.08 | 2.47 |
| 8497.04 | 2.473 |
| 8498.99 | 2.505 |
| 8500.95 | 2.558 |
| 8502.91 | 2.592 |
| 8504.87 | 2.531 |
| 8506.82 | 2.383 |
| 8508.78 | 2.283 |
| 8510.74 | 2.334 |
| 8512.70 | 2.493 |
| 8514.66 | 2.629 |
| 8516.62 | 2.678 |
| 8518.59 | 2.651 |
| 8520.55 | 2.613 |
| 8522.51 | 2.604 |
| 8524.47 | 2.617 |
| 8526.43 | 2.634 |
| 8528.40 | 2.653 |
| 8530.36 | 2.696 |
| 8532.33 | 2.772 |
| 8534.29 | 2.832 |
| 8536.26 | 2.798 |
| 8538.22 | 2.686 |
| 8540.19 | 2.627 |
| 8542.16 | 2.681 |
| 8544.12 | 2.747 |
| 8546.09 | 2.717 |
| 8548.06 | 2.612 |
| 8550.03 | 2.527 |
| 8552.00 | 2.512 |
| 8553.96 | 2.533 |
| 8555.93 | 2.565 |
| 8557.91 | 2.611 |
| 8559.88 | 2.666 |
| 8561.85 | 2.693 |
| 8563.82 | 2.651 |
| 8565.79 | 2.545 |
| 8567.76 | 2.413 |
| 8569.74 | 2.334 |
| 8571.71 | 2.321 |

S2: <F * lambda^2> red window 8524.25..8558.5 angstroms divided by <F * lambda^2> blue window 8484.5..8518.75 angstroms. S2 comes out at 1.06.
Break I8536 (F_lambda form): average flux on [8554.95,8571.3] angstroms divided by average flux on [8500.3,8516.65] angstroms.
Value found 1.03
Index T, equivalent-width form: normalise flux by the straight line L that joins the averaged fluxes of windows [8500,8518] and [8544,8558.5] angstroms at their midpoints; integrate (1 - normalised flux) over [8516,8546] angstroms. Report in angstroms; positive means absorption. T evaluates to -1.6 angstroms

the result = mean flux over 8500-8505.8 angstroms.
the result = 2.56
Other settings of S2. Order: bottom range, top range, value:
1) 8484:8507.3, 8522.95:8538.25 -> 1.07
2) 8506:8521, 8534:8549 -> 1.09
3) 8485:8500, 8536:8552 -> 1.06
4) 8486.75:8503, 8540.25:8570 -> 1.04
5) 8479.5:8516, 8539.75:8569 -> 1.04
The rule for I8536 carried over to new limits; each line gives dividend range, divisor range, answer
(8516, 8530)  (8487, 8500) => 1.05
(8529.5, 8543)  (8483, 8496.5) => 1.06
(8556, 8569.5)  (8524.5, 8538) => 0.95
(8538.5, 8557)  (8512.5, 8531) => 0.99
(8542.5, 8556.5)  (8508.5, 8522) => 1.03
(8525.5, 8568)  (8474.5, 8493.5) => 1.03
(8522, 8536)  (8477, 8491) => 1.03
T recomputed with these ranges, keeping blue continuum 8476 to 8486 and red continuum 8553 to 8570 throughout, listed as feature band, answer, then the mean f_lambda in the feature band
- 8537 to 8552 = -0.5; 2.65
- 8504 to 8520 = 0.5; 2.5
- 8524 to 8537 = -0.7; 2.72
